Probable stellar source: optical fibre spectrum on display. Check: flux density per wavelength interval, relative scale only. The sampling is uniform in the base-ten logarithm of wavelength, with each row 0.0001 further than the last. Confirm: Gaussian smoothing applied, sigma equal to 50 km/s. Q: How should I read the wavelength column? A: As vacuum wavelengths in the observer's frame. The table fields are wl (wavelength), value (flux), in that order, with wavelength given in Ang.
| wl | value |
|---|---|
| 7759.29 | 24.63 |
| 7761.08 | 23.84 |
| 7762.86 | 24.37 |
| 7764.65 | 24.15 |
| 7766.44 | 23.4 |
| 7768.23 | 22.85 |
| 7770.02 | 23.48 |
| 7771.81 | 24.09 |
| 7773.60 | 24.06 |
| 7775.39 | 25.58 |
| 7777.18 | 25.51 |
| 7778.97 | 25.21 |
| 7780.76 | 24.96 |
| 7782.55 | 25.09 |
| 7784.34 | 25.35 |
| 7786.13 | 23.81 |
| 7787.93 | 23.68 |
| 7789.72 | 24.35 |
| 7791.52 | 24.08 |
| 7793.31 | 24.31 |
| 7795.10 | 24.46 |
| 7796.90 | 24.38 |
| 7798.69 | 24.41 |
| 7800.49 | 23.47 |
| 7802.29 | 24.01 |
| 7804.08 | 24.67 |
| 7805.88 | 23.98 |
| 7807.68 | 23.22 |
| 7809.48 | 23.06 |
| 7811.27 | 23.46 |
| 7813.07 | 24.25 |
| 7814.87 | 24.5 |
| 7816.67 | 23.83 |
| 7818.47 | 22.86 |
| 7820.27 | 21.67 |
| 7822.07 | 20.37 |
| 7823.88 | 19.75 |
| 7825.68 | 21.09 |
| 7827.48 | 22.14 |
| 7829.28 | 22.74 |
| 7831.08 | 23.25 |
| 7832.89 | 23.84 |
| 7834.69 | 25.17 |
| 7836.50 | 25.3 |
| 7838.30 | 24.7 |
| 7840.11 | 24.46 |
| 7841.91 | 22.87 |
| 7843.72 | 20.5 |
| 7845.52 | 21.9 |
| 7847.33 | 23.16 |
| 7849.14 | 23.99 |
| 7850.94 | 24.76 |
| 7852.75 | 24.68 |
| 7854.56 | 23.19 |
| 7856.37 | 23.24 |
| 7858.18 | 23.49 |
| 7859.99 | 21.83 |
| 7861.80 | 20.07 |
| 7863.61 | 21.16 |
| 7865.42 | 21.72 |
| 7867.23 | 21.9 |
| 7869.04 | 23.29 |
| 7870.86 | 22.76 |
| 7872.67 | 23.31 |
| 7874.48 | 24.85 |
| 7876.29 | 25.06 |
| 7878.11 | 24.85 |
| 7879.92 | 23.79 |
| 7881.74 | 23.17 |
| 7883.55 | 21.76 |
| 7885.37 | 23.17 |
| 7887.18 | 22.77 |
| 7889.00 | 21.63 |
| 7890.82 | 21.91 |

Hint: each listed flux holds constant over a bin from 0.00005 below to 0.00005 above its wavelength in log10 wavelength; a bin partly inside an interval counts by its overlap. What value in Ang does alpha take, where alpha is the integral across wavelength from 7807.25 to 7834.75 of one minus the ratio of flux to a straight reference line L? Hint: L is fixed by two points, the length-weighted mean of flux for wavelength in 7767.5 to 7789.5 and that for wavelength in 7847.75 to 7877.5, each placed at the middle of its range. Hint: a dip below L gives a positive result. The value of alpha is 1.20 Ang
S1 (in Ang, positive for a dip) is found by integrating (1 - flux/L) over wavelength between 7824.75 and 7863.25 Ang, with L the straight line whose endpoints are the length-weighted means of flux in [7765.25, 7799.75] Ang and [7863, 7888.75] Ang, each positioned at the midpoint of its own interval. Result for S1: 0.66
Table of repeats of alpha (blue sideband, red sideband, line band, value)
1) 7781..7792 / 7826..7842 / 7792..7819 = 0.3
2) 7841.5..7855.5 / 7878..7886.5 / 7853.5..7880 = 0.3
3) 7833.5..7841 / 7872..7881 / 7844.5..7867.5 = 1.8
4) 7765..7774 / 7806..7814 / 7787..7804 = -0.4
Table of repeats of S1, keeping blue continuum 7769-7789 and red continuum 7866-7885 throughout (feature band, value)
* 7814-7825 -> 0.9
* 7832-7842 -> -0.3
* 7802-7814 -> 0.2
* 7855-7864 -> 0.6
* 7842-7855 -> 0.3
